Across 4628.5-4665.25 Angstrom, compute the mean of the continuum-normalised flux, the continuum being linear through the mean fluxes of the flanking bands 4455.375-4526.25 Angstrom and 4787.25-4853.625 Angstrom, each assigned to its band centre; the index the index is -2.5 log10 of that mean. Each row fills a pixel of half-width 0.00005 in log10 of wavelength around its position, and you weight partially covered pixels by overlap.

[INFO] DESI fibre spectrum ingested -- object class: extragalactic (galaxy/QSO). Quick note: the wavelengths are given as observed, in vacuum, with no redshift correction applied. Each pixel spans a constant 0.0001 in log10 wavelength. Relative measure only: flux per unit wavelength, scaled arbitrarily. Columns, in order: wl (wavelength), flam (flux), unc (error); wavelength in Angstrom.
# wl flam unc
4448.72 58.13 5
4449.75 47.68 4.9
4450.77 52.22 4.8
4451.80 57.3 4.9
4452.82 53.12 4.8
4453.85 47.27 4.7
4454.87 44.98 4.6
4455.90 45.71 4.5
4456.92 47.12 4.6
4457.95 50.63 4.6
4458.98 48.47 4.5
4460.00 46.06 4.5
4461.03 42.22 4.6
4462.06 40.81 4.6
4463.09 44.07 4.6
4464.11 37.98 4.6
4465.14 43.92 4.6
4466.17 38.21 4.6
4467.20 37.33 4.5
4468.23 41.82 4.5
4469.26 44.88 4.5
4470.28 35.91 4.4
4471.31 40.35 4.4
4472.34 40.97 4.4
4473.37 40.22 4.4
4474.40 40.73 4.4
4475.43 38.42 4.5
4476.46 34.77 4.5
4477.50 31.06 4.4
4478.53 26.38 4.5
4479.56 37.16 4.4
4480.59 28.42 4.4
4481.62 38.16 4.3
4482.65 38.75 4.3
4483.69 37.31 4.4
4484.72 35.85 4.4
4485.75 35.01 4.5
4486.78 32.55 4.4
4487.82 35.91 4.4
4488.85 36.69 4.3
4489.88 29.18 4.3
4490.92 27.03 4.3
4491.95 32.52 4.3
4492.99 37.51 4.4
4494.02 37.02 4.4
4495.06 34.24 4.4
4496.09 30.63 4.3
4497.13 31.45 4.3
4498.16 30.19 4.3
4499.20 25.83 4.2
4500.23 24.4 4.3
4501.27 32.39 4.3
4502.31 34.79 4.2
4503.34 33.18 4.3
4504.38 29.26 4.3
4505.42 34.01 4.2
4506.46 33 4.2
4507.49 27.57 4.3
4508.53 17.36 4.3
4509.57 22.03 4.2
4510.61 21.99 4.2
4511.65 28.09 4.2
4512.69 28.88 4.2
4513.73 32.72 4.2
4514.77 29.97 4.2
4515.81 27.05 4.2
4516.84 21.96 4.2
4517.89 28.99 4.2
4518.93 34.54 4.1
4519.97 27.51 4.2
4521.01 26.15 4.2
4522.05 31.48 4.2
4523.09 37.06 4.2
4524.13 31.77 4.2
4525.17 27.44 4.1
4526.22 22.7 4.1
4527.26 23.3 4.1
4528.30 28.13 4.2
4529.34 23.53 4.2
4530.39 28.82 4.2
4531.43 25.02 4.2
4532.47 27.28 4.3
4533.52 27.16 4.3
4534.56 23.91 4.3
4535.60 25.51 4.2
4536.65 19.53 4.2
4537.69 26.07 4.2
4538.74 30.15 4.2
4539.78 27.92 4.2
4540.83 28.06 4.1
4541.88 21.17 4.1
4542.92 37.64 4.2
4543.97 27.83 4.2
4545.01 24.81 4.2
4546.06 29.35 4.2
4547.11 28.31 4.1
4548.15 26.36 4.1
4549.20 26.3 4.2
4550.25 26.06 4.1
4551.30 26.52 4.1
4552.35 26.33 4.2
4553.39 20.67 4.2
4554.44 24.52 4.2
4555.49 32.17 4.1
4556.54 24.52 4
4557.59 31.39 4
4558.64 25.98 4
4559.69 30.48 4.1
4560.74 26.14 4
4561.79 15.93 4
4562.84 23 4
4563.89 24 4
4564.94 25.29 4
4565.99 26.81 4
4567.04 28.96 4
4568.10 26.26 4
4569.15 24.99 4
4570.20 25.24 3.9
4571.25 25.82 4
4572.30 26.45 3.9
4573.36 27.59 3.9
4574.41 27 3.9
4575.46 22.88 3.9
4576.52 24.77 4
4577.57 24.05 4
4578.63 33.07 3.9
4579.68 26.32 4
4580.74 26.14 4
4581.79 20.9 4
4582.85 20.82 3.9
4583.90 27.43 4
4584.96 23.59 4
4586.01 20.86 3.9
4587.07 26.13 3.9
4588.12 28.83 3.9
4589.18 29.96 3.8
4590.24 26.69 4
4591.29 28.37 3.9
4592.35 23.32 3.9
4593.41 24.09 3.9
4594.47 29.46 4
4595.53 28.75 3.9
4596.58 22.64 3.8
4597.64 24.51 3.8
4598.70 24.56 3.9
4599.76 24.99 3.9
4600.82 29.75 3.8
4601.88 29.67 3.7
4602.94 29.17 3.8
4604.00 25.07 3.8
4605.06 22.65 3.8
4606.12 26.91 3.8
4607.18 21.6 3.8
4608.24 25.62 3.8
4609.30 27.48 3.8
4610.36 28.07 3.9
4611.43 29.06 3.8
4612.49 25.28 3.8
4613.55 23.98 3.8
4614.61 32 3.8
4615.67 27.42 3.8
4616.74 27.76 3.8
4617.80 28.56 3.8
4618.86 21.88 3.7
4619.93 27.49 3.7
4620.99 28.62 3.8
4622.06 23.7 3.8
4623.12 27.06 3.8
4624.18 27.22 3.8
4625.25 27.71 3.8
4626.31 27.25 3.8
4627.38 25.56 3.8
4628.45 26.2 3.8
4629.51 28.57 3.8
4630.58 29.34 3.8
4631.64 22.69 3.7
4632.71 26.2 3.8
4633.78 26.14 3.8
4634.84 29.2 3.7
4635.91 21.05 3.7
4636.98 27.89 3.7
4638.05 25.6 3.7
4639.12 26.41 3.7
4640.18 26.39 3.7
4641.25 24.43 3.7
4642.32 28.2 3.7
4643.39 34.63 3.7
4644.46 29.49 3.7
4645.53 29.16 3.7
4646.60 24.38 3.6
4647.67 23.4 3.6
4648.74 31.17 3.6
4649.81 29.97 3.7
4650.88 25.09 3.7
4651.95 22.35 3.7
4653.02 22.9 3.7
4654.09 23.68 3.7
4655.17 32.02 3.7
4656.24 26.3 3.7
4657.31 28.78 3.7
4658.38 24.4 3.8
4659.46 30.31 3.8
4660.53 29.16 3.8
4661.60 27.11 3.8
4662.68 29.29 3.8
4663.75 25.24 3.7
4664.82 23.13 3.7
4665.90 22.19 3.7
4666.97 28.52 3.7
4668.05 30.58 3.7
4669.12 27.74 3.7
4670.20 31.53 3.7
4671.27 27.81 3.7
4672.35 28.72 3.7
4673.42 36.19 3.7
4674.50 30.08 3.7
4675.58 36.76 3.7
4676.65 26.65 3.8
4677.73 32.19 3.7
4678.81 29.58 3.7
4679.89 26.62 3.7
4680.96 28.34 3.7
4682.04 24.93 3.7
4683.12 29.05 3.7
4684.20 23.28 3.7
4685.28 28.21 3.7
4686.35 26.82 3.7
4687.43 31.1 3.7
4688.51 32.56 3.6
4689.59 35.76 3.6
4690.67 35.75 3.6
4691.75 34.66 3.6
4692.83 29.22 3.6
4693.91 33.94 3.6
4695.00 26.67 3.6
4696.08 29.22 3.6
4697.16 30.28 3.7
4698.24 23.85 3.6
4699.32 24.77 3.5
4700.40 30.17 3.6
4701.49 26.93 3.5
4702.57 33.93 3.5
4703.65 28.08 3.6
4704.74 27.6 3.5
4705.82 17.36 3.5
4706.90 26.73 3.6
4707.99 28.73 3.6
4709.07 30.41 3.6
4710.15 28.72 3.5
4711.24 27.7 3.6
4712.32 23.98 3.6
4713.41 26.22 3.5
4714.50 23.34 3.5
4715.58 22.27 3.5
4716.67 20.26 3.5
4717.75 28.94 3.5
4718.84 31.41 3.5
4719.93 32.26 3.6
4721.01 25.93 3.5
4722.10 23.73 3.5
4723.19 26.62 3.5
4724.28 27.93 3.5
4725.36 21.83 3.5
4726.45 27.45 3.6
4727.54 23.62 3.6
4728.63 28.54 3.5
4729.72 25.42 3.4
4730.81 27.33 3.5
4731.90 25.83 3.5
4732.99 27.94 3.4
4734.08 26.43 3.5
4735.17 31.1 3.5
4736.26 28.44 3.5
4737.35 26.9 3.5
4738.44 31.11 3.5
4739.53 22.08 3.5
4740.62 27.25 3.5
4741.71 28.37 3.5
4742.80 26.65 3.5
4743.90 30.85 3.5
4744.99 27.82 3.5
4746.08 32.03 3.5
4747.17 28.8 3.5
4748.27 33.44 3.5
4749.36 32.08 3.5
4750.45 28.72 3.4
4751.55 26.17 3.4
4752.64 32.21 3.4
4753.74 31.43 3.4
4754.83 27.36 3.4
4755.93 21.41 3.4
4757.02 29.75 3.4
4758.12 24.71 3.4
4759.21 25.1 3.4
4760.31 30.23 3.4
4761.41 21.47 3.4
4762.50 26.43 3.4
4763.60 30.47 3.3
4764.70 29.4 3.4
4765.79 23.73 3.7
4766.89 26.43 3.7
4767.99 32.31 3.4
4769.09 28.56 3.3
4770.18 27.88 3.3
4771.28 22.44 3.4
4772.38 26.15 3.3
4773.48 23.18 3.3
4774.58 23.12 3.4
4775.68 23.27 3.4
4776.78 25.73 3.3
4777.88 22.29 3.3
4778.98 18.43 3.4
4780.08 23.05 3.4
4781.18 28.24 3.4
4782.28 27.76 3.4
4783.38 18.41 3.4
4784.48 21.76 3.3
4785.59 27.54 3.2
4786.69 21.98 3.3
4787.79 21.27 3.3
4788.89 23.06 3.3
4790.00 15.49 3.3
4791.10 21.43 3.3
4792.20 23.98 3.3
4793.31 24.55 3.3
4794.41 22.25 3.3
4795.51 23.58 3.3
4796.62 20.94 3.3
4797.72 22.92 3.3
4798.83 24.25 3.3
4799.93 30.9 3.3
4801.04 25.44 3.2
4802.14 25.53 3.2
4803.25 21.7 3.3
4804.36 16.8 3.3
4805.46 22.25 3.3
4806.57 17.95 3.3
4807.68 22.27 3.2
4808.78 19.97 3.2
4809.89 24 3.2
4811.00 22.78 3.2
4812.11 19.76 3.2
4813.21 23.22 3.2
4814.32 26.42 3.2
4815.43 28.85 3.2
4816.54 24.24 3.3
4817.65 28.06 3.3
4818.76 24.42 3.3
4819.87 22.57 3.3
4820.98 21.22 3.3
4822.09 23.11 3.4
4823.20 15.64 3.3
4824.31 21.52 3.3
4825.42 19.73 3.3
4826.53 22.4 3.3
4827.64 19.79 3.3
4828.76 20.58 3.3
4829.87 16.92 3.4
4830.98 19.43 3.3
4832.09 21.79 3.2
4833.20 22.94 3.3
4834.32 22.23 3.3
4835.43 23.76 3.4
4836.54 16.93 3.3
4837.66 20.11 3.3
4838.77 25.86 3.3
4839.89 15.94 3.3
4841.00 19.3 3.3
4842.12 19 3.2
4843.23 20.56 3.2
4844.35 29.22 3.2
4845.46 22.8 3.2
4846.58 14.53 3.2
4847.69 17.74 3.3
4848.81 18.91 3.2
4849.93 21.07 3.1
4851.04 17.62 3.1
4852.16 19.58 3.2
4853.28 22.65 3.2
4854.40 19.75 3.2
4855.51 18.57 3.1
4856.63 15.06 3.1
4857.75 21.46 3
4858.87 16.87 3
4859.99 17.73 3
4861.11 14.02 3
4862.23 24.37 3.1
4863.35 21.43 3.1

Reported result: 0.055 mag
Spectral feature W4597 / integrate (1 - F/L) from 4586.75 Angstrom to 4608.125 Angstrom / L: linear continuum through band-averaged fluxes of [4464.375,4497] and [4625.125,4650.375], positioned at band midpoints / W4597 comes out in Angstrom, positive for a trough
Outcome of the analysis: 2.2 Angstrom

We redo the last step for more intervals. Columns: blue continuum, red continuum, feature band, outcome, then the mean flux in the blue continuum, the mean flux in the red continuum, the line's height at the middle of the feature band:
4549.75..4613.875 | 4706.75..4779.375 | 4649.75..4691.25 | -3.11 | 25.9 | 27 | 26.5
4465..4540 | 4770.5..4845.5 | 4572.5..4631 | 4.25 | 31.3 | 22.4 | 28.4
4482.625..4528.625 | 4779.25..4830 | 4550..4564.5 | 1.70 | 30.3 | 22.6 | 28.9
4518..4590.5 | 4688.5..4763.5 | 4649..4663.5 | 0.12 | 26.5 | 27.8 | 27.3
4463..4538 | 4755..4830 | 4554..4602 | 5.75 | 31.6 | 23.6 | 29.5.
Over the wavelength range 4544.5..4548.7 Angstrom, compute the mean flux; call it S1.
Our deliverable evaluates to 27.2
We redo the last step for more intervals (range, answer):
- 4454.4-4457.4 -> 46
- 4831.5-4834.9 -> 22.3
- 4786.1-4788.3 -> 21.8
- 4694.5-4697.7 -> 28.8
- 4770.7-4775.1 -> 23.7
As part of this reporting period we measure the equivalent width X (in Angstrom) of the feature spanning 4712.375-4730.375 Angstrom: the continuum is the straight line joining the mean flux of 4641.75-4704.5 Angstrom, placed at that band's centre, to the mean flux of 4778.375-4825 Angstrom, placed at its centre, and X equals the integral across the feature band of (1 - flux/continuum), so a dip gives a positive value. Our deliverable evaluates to 0.36 Angstrom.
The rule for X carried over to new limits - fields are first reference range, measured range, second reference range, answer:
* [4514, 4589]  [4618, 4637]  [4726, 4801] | 0.0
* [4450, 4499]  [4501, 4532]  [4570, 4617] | 5.6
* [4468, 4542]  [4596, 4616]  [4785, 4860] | 1.1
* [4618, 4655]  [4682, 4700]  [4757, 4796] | -2.6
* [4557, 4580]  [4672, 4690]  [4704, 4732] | -2.5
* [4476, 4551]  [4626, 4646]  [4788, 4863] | -0.6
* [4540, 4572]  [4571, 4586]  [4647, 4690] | 0.8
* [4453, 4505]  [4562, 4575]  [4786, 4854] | 2.9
